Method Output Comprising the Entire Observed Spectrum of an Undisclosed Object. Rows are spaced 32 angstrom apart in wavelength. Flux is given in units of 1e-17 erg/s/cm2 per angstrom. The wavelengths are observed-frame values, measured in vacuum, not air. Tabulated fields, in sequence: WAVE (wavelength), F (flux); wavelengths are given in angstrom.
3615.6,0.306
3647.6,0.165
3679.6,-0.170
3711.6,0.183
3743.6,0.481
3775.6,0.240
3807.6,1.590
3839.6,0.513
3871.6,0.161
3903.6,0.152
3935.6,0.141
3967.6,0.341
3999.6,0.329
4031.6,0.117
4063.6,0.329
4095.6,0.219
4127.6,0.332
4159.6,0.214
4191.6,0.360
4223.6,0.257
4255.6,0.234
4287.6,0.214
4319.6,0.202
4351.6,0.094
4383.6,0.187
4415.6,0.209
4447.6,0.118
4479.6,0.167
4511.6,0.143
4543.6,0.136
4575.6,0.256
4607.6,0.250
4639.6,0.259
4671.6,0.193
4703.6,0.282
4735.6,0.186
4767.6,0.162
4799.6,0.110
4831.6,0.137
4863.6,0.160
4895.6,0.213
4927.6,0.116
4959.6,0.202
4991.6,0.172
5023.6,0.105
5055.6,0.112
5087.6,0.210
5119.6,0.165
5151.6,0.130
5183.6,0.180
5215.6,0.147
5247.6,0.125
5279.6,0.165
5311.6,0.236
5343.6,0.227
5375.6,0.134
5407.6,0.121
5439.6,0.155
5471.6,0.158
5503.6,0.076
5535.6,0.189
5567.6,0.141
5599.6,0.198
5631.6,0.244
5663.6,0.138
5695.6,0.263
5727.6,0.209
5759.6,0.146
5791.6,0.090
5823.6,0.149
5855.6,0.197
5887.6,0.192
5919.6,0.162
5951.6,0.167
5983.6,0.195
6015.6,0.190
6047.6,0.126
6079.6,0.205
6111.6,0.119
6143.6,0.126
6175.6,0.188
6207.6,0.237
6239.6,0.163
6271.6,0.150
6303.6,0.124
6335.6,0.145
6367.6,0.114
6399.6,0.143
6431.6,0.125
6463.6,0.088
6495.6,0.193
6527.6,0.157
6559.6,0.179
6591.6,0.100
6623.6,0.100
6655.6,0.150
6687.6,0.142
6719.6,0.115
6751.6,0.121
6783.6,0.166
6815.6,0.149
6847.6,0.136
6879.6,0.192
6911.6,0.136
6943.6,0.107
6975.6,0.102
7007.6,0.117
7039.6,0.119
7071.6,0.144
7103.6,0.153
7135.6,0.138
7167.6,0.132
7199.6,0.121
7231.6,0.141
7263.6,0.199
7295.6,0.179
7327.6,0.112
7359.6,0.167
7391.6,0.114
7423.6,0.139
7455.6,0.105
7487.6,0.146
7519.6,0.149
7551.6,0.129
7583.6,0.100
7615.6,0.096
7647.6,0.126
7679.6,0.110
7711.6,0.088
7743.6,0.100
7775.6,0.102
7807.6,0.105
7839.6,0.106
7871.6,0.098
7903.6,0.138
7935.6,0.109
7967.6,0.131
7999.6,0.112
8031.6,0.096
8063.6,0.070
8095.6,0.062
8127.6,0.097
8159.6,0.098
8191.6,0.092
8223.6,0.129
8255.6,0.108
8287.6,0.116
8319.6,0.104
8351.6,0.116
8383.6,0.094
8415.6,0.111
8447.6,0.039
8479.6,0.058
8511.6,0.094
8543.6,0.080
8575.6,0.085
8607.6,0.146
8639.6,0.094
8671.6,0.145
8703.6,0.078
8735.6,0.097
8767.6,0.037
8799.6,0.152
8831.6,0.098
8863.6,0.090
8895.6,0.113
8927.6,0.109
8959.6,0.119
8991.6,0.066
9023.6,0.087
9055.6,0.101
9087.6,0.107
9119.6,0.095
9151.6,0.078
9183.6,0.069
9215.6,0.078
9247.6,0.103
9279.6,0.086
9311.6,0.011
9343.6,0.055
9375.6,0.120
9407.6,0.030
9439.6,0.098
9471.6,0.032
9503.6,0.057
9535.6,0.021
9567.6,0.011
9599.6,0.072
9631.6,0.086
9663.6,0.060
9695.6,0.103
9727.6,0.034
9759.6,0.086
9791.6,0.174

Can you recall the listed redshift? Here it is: 1.465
